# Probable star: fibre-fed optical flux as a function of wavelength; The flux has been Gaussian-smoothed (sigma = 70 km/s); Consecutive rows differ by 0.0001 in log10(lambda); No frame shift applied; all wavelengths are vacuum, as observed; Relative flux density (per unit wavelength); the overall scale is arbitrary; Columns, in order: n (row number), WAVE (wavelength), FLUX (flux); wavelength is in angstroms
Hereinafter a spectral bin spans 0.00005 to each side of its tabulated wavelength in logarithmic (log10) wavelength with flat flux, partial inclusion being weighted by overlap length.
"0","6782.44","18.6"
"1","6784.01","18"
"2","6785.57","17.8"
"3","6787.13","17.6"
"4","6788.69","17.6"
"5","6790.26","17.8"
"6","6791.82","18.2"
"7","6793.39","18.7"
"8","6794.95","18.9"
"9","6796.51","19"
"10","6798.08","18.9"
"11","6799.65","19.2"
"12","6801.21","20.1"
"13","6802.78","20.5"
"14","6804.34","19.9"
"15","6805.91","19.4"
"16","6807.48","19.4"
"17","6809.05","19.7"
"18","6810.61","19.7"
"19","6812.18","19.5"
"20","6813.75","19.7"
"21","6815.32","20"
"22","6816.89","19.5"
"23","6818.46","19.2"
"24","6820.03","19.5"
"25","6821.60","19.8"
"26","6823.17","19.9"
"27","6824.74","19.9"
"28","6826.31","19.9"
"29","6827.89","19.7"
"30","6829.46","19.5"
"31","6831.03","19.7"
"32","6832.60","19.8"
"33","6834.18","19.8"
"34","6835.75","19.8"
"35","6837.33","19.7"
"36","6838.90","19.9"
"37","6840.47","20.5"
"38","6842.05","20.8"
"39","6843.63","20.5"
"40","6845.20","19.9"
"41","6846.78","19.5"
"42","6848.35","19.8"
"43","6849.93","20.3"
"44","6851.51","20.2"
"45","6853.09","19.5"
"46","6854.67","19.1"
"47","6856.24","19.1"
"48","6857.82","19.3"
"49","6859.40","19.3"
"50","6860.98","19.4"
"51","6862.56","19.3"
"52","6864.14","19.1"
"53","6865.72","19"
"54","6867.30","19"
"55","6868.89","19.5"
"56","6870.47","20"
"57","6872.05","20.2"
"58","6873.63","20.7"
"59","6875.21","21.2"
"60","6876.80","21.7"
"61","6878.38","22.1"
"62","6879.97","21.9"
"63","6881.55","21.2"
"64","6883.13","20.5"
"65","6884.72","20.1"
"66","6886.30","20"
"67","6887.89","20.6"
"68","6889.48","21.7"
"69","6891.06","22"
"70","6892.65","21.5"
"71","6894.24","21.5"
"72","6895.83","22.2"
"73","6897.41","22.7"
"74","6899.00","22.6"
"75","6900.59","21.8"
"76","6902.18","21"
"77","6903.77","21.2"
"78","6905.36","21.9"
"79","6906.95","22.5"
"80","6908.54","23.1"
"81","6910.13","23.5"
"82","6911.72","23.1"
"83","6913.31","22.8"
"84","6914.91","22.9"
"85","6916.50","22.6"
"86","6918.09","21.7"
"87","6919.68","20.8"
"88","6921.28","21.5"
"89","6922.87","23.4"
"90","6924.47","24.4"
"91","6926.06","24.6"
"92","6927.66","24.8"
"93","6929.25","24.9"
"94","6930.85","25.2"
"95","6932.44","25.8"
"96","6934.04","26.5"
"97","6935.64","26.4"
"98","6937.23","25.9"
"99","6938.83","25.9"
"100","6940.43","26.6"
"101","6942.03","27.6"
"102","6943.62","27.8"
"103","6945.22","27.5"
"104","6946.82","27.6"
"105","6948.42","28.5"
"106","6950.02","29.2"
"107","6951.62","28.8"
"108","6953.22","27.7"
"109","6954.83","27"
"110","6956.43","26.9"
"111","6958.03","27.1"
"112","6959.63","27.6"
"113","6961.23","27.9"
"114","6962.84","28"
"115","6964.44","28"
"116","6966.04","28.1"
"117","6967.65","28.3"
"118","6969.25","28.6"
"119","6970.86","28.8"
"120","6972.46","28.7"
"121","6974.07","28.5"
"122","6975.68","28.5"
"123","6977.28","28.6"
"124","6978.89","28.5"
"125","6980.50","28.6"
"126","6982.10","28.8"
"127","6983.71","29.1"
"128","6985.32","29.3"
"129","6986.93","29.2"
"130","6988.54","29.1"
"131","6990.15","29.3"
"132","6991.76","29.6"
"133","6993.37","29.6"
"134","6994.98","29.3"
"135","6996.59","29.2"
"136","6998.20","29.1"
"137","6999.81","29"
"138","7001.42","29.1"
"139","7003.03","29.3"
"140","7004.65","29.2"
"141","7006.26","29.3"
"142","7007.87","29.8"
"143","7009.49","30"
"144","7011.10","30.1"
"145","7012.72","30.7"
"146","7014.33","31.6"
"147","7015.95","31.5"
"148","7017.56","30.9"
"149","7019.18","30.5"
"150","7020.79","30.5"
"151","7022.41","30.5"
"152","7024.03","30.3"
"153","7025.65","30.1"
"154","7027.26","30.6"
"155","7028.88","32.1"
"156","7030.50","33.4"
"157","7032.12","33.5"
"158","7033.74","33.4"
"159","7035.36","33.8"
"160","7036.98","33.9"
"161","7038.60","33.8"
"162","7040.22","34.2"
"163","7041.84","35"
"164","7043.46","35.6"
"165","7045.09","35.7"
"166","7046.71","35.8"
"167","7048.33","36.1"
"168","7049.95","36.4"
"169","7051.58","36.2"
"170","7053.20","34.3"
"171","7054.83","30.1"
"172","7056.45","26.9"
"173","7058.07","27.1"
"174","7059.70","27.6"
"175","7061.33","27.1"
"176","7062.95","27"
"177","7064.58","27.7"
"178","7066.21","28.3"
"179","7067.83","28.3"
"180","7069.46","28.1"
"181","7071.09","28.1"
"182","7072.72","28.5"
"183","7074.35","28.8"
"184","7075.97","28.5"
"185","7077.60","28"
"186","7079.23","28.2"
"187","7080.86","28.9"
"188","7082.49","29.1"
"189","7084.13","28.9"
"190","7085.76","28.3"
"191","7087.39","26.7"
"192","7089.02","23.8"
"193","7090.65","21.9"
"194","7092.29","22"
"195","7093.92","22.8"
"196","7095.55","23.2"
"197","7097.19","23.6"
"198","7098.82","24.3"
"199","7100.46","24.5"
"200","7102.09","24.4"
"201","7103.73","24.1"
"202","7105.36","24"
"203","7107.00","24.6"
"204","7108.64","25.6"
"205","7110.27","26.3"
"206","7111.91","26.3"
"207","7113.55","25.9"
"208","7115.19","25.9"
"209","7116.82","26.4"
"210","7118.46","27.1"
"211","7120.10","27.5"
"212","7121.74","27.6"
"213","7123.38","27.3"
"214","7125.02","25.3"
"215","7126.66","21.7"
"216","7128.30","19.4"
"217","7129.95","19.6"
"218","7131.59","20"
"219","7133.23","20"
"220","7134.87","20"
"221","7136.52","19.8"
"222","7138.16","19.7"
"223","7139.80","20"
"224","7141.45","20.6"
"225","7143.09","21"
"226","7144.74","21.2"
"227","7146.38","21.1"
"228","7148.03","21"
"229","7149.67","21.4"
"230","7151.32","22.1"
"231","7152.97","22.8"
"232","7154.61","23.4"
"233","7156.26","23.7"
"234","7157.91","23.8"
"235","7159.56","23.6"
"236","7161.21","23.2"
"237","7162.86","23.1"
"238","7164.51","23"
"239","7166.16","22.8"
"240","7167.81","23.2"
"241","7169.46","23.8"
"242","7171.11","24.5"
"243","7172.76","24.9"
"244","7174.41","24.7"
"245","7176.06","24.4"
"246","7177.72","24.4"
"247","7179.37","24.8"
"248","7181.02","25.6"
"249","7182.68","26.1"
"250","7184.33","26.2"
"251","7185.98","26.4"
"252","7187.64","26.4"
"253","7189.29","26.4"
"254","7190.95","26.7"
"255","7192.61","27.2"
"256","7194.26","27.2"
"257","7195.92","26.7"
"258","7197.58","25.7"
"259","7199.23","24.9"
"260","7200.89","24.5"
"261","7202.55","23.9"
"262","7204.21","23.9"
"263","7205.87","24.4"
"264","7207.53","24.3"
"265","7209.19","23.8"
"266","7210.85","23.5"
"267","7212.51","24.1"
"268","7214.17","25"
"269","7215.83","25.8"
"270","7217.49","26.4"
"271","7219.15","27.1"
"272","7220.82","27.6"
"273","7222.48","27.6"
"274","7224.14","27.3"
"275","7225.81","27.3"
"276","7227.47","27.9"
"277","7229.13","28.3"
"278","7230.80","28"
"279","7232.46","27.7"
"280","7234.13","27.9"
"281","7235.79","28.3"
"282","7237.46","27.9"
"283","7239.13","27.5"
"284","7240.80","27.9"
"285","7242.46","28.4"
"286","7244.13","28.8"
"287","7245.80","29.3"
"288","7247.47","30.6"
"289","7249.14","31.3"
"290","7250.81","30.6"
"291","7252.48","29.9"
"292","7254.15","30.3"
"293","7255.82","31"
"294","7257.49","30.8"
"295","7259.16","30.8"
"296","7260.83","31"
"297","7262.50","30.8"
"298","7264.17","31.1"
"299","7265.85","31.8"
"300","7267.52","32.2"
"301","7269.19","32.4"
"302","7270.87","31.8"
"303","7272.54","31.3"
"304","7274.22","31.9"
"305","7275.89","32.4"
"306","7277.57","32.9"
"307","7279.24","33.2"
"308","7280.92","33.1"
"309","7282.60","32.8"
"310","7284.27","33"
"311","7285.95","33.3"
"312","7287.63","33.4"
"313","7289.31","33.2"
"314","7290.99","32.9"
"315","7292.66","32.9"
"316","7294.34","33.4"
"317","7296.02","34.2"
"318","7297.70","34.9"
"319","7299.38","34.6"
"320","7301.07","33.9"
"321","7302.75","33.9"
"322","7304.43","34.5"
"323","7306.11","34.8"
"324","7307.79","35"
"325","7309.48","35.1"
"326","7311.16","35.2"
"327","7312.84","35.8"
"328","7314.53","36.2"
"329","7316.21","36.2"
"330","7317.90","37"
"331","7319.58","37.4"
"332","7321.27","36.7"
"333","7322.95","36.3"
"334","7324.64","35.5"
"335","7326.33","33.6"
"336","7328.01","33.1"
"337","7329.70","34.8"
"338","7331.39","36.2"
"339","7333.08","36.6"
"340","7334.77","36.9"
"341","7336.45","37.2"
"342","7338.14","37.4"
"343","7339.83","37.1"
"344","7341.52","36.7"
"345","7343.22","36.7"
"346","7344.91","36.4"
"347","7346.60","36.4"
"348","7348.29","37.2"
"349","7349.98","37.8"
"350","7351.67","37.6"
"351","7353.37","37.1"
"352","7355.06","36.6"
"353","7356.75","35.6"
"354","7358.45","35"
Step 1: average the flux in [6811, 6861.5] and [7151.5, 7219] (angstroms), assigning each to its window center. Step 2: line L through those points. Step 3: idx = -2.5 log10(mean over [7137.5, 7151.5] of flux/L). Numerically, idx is 0.16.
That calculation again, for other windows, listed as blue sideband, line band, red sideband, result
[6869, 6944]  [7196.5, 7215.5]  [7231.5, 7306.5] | 0.22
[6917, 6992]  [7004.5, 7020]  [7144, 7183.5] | -0.17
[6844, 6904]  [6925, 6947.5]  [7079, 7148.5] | -0.22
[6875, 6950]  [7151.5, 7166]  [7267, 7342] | 0.29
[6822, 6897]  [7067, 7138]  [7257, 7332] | 0.11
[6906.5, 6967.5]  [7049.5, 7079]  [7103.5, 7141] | -0.20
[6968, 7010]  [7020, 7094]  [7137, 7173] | -0.15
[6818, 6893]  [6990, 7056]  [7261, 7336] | -0.24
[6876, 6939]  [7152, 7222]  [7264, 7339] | 0.24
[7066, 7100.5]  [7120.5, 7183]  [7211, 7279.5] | 0.21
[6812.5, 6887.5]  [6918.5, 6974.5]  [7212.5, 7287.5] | -0.19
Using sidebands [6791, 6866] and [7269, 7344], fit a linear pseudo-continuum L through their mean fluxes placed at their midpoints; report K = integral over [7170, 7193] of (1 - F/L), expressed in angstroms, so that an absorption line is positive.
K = 3.8 angstroms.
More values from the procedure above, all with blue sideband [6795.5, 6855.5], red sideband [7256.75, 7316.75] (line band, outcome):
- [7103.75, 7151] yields 9.0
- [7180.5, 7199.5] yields 2.5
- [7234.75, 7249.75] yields 1.5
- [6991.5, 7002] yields -1.9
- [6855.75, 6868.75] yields 1.0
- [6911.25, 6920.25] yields 0.0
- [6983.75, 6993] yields -1.8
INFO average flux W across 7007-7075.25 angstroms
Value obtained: 31.3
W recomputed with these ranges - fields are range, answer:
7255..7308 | 32.8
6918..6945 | 25.1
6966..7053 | 31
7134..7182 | 22.7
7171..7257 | 26.8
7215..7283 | 29.8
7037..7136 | 27.3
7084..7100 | 24.4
